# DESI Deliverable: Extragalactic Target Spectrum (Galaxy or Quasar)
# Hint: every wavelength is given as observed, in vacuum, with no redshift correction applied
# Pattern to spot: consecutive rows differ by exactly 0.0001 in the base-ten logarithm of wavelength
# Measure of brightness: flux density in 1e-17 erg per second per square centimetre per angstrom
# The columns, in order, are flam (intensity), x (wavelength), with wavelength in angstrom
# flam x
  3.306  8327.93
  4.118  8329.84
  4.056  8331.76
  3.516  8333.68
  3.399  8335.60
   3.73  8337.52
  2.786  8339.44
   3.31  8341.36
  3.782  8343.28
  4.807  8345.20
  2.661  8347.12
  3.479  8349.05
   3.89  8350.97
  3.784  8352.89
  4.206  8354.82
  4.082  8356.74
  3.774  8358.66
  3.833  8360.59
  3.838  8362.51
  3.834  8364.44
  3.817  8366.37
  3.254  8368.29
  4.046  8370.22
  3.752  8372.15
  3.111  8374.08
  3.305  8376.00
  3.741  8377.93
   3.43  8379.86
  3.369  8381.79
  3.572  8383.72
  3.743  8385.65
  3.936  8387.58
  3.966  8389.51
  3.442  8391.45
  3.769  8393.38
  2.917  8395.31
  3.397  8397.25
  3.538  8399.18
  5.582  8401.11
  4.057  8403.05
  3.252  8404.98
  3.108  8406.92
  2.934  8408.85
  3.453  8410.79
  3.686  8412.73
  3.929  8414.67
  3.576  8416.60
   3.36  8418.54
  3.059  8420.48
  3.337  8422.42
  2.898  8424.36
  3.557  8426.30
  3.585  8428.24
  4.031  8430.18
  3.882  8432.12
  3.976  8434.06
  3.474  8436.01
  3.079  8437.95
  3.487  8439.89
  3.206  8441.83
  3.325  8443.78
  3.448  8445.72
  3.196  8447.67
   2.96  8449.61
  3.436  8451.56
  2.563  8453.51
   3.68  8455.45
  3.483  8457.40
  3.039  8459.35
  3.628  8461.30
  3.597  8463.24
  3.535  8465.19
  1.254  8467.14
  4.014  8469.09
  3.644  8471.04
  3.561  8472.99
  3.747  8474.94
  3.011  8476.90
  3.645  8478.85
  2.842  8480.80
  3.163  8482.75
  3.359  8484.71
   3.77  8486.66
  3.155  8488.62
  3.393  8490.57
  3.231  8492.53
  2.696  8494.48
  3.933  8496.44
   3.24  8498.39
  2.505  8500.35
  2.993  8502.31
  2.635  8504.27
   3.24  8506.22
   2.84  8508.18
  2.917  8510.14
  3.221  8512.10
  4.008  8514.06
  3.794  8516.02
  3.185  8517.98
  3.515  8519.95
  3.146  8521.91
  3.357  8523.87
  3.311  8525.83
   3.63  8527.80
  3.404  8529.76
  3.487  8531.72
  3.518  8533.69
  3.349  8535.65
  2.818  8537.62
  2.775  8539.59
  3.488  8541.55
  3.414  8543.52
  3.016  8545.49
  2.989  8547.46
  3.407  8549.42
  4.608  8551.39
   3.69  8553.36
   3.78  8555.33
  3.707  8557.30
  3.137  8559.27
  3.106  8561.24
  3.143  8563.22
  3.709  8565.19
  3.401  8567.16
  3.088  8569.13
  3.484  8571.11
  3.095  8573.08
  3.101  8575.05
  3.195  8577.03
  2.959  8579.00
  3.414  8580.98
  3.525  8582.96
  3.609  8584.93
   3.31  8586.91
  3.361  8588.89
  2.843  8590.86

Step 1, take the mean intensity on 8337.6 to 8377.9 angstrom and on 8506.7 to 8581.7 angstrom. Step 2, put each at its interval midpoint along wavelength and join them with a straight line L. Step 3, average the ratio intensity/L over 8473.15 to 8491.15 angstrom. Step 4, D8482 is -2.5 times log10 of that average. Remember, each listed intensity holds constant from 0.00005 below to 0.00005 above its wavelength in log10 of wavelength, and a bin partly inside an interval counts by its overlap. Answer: 0.03 mag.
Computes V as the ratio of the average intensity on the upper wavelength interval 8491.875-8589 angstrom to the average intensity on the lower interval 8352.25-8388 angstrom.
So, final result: 0.89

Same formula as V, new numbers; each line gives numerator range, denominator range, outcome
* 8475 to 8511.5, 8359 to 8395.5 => 0.87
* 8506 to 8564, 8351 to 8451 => 0.94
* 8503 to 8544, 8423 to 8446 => 0.94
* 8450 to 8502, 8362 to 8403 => 0.89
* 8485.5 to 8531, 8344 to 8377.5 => 0.88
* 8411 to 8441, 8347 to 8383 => 0.96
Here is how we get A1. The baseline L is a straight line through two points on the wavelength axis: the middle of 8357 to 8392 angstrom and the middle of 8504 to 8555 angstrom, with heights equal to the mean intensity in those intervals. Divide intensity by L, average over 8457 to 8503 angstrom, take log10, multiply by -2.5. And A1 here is 0.060 mag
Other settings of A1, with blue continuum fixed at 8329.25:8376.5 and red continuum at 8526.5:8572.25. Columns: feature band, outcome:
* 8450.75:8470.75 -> 0.09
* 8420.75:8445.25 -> 0.03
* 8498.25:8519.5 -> 0.10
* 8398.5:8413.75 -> -0.03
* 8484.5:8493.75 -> 0.04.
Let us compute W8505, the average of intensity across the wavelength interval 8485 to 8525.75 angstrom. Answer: 3.24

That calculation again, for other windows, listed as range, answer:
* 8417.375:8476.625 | 3.36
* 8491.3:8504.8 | 3.05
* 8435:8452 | 3.29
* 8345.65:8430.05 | 3.61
